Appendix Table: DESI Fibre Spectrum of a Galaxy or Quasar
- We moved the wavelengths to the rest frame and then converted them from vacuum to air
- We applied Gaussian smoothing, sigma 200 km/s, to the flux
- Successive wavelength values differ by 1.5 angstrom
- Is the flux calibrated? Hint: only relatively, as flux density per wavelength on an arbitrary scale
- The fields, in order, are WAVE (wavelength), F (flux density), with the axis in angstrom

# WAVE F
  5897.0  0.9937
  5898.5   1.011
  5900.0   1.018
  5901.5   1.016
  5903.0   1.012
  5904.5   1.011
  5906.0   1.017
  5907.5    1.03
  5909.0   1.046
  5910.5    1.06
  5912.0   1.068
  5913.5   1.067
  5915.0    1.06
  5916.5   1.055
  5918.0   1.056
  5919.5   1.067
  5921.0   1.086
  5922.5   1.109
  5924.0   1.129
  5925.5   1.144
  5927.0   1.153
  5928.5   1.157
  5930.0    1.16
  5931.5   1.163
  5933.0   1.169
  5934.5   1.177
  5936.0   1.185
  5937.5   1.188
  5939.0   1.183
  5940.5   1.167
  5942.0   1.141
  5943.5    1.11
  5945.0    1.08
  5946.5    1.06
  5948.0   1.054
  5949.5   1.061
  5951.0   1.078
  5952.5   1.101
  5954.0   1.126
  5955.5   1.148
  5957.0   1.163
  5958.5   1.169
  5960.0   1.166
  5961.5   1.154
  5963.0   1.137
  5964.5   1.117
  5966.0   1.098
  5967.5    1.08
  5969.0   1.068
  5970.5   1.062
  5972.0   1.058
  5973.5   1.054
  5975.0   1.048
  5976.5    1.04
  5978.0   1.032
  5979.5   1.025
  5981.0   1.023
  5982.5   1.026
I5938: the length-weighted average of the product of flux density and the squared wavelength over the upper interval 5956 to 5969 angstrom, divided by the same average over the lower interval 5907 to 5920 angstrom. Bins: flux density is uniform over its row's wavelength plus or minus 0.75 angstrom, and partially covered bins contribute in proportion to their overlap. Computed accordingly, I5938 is 1.1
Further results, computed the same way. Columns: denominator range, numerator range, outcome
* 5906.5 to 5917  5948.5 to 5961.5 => 1.08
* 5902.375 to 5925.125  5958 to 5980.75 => 1.04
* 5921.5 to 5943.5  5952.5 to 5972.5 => 0.98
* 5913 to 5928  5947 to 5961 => 1.03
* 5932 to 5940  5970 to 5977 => 0.90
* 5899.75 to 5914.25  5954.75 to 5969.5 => 1.11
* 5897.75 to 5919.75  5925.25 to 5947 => 1.12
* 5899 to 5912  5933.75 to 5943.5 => 1.15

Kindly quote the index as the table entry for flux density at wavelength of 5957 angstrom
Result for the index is 1.163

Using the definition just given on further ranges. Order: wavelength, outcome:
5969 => 1.068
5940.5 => 1.167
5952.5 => 1.101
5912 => 1.068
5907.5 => 1.03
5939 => 1.183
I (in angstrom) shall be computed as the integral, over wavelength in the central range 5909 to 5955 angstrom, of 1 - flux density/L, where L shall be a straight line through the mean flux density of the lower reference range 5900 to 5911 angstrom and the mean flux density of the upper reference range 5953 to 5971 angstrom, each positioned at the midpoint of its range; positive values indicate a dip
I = -1.8 angstrom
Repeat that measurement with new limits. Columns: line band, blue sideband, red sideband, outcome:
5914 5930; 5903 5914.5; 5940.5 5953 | -0.7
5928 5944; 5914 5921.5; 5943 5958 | -1.2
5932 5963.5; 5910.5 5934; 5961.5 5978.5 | -1.2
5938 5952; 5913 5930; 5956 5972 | 0.1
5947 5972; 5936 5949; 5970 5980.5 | -0.6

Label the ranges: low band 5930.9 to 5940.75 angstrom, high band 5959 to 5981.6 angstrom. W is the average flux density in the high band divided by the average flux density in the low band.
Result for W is 0.9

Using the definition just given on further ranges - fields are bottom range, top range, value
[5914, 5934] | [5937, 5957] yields 1.00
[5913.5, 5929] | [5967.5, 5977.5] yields 0.96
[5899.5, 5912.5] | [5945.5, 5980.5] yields 1.06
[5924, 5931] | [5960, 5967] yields 0.98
